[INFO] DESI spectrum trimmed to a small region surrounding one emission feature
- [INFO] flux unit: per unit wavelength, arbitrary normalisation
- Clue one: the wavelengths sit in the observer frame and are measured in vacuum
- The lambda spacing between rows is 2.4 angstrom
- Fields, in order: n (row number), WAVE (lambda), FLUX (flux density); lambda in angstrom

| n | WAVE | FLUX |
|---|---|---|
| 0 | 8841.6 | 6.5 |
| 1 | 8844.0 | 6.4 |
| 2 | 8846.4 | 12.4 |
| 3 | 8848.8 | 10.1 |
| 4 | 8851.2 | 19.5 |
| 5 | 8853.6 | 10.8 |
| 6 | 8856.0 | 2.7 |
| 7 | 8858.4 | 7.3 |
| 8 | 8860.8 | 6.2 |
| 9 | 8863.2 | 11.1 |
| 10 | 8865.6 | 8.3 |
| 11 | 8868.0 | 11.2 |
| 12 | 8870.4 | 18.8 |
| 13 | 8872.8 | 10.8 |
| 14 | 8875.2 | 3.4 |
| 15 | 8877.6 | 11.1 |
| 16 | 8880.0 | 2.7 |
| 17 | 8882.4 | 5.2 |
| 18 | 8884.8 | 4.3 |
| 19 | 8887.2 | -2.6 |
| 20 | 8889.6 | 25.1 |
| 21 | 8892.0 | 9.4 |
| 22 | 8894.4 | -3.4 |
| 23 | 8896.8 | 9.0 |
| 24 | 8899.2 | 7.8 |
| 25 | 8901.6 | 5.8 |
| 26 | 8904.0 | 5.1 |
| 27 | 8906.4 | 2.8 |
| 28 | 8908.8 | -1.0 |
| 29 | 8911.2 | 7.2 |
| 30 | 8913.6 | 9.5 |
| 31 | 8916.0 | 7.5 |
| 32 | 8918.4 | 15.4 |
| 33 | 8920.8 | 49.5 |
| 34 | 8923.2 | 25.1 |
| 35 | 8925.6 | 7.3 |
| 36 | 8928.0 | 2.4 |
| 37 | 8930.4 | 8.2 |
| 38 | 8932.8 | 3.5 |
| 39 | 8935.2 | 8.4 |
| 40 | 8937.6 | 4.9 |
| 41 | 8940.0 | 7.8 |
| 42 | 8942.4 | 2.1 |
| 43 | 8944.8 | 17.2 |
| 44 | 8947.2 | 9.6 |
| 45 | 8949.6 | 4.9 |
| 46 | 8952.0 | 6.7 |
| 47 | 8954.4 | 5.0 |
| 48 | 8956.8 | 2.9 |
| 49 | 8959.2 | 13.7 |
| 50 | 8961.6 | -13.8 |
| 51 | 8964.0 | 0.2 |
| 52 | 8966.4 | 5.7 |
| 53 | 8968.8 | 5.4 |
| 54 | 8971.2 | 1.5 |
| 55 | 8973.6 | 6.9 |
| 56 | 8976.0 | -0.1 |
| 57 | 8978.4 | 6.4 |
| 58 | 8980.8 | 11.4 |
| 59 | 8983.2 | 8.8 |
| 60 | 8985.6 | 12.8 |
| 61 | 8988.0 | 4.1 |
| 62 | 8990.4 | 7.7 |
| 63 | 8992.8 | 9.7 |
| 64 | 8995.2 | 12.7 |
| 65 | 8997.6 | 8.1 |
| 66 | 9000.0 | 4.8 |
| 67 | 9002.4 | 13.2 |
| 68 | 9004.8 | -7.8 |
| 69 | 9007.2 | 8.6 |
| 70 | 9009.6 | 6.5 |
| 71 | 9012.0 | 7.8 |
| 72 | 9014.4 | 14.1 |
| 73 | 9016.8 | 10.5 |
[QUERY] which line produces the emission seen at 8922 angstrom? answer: Hbeta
